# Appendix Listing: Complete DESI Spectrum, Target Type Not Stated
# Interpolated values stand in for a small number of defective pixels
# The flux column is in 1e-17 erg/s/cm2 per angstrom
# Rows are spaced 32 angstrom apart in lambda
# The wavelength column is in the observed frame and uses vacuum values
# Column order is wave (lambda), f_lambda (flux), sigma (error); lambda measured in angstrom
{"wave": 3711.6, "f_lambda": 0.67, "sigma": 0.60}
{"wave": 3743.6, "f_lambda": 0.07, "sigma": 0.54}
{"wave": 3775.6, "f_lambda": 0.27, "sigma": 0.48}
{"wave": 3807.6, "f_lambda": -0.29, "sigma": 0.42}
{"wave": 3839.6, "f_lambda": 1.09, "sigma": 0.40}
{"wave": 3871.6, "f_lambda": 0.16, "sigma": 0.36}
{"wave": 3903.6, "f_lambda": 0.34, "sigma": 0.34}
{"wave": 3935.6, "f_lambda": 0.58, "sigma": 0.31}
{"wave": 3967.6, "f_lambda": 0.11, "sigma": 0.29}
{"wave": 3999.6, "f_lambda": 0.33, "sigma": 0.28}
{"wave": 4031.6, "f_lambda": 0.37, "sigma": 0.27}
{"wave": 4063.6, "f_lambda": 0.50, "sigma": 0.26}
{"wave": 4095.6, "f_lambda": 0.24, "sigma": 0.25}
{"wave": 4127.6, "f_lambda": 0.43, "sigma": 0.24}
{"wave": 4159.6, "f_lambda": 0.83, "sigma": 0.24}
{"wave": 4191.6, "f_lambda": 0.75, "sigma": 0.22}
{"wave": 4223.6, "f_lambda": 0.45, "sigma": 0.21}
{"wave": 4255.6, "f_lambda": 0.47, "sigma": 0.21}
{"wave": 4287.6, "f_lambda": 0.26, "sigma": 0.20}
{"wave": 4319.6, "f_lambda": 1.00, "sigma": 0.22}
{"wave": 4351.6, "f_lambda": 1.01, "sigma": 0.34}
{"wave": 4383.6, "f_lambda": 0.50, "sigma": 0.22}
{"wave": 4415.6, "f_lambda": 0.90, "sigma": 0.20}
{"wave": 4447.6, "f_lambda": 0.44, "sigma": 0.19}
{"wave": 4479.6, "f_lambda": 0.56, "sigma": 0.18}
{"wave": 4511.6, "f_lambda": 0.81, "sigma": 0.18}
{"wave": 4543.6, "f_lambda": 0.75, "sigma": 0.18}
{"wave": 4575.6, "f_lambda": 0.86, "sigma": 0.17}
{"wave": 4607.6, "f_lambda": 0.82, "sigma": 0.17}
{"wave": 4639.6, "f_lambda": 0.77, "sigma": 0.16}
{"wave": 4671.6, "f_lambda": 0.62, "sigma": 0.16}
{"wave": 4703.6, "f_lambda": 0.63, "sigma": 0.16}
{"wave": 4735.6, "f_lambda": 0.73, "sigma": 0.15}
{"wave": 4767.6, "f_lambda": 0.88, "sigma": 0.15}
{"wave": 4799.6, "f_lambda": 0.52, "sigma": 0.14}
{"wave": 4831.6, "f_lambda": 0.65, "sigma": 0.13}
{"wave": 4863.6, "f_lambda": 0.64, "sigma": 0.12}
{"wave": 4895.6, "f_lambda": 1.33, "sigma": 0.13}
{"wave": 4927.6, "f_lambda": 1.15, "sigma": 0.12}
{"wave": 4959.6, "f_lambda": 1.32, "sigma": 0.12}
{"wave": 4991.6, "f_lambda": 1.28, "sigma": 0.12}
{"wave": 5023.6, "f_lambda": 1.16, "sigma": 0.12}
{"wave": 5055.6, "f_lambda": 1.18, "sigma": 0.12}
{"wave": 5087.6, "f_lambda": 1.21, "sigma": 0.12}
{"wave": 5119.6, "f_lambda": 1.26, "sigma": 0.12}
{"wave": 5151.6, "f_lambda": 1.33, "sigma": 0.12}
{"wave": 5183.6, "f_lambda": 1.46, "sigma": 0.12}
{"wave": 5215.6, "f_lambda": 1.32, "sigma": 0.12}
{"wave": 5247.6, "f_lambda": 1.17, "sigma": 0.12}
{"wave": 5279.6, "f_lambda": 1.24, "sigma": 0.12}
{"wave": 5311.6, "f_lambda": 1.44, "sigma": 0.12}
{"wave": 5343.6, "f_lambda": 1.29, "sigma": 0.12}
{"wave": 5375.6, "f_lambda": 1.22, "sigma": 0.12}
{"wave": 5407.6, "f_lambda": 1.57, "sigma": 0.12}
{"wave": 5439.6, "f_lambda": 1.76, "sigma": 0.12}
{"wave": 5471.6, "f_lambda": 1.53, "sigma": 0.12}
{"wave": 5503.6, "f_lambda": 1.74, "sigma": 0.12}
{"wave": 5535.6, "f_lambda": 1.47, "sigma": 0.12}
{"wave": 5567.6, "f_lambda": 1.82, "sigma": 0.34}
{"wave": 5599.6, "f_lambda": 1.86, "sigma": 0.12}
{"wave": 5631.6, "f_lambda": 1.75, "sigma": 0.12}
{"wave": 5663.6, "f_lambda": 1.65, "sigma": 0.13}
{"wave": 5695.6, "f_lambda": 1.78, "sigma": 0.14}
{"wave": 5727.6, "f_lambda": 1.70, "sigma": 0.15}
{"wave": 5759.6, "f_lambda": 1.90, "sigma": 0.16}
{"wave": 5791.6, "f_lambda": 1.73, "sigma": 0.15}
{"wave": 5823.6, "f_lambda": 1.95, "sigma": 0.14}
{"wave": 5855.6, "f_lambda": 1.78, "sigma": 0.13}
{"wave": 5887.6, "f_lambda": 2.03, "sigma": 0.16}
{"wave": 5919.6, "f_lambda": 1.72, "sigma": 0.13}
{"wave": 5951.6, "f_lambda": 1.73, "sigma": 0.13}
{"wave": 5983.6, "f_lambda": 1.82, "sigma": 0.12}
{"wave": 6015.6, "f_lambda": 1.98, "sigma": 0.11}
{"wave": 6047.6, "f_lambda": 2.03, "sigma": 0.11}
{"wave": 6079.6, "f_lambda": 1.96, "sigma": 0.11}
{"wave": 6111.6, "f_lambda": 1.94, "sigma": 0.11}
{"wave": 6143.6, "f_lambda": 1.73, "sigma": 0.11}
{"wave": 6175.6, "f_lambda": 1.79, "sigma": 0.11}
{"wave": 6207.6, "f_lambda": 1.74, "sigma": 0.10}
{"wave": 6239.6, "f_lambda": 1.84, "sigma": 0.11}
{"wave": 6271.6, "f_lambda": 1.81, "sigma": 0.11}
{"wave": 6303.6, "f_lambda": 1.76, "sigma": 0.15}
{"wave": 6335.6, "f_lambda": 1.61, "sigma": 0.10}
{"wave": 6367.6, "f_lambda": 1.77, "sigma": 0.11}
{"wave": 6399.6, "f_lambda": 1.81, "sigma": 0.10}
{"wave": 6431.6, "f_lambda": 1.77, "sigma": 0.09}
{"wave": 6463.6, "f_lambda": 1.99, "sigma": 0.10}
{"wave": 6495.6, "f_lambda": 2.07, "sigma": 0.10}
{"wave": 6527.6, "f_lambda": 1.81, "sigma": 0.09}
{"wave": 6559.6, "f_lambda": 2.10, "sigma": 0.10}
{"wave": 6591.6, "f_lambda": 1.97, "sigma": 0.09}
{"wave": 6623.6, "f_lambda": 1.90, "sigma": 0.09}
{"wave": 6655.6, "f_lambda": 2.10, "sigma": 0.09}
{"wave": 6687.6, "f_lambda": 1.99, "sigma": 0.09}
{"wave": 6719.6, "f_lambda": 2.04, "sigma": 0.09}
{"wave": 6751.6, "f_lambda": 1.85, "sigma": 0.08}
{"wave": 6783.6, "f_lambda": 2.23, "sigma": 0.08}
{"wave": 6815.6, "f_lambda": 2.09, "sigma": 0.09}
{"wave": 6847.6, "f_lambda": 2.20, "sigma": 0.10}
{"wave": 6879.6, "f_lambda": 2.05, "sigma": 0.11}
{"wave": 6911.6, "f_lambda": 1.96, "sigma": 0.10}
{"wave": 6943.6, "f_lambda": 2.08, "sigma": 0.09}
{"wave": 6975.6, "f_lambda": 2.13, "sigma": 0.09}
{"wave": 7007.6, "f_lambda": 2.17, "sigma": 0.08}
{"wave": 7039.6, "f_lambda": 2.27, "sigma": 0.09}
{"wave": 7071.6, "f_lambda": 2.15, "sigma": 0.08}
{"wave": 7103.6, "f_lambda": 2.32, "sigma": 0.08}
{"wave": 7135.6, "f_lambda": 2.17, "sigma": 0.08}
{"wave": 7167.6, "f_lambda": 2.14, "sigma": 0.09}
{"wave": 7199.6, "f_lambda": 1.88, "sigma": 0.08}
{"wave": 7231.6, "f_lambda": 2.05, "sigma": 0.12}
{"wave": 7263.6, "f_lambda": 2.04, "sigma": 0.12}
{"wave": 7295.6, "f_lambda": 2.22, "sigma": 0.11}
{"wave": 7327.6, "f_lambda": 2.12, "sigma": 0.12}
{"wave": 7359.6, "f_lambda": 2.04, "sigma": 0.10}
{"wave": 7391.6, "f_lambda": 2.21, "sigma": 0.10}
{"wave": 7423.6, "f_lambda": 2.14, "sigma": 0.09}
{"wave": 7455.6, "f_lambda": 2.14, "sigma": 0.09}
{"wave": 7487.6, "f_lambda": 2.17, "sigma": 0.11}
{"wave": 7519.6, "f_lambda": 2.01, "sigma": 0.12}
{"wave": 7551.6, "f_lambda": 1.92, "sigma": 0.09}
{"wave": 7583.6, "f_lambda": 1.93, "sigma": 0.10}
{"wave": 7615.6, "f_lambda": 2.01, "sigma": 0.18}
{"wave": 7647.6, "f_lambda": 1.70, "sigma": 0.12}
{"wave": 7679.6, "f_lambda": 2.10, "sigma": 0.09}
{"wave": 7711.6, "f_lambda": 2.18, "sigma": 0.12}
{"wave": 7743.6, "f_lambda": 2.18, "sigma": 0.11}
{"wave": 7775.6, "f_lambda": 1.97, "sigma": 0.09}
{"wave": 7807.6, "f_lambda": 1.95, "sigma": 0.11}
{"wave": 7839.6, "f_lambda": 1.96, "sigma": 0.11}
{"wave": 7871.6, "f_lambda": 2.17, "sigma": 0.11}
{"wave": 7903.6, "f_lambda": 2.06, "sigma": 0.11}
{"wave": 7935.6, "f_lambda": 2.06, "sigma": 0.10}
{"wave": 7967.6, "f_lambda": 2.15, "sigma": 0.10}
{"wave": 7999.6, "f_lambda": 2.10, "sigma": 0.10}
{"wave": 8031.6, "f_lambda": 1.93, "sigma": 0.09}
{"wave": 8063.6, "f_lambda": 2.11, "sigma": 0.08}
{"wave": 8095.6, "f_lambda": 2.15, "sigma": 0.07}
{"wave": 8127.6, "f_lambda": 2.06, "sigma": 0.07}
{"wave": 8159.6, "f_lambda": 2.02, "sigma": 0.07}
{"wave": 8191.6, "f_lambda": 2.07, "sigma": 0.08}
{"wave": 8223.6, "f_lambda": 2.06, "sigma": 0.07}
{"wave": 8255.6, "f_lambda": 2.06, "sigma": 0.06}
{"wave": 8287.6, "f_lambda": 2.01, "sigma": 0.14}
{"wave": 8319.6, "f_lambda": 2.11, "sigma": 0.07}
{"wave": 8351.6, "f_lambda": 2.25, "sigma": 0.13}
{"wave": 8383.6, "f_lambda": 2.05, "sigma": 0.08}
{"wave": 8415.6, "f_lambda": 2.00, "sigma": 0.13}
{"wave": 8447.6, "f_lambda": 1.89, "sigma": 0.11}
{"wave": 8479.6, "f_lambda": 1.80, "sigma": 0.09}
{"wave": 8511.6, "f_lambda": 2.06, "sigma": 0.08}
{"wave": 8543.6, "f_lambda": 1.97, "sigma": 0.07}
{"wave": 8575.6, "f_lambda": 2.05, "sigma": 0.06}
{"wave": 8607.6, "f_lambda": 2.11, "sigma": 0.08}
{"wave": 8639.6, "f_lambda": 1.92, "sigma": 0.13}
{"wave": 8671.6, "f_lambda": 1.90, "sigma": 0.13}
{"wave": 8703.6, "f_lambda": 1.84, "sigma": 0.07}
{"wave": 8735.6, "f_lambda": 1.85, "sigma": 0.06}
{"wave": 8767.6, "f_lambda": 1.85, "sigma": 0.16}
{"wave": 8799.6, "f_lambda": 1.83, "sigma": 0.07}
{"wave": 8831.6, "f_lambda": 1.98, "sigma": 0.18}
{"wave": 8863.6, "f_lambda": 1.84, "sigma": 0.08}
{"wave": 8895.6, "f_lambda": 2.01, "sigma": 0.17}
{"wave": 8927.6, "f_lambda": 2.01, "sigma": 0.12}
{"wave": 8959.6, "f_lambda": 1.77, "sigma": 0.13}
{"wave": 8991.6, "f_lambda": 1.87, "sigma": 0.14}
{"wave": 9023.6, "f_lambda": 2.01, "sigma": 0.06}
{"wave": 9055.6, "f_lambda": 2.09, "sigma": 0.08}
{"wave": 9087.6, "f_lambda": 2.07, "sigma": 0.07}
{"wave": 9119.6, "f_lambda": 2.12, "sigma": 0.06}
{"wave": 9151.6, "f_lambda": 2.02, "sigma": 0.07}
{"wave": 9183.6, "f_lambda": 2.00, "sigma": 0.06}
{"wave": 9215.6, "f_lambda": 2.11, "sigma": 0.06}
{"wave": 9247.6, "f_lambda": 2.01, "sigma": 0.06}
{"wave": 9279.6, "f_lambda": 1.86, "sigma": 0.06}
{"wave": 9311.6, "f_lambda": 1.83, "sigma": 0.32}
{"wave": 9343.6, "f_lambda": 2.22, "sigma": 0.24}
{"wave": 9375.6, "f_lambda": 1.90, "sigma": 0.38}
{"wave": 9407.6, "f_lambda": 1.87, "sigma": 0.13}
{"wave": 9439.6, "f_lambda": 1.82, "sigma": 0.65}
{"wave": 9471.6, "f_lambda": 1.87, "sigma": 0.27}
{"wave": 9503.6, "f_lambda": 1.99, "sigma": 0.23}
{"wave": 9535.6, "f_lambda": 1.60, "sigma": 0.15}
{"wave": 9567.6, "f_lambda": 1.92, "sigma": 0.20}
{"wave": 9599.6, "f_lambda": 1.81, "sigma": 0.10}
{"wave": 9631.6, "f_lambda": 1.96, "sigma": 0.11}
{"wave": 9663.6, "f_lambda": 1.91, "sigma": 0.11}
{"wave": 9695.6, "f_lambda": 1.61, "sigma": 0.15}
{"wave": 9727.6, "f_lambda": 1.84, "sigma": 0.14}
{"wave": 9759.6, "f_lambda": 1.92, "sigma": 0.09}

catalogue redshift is 0.223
